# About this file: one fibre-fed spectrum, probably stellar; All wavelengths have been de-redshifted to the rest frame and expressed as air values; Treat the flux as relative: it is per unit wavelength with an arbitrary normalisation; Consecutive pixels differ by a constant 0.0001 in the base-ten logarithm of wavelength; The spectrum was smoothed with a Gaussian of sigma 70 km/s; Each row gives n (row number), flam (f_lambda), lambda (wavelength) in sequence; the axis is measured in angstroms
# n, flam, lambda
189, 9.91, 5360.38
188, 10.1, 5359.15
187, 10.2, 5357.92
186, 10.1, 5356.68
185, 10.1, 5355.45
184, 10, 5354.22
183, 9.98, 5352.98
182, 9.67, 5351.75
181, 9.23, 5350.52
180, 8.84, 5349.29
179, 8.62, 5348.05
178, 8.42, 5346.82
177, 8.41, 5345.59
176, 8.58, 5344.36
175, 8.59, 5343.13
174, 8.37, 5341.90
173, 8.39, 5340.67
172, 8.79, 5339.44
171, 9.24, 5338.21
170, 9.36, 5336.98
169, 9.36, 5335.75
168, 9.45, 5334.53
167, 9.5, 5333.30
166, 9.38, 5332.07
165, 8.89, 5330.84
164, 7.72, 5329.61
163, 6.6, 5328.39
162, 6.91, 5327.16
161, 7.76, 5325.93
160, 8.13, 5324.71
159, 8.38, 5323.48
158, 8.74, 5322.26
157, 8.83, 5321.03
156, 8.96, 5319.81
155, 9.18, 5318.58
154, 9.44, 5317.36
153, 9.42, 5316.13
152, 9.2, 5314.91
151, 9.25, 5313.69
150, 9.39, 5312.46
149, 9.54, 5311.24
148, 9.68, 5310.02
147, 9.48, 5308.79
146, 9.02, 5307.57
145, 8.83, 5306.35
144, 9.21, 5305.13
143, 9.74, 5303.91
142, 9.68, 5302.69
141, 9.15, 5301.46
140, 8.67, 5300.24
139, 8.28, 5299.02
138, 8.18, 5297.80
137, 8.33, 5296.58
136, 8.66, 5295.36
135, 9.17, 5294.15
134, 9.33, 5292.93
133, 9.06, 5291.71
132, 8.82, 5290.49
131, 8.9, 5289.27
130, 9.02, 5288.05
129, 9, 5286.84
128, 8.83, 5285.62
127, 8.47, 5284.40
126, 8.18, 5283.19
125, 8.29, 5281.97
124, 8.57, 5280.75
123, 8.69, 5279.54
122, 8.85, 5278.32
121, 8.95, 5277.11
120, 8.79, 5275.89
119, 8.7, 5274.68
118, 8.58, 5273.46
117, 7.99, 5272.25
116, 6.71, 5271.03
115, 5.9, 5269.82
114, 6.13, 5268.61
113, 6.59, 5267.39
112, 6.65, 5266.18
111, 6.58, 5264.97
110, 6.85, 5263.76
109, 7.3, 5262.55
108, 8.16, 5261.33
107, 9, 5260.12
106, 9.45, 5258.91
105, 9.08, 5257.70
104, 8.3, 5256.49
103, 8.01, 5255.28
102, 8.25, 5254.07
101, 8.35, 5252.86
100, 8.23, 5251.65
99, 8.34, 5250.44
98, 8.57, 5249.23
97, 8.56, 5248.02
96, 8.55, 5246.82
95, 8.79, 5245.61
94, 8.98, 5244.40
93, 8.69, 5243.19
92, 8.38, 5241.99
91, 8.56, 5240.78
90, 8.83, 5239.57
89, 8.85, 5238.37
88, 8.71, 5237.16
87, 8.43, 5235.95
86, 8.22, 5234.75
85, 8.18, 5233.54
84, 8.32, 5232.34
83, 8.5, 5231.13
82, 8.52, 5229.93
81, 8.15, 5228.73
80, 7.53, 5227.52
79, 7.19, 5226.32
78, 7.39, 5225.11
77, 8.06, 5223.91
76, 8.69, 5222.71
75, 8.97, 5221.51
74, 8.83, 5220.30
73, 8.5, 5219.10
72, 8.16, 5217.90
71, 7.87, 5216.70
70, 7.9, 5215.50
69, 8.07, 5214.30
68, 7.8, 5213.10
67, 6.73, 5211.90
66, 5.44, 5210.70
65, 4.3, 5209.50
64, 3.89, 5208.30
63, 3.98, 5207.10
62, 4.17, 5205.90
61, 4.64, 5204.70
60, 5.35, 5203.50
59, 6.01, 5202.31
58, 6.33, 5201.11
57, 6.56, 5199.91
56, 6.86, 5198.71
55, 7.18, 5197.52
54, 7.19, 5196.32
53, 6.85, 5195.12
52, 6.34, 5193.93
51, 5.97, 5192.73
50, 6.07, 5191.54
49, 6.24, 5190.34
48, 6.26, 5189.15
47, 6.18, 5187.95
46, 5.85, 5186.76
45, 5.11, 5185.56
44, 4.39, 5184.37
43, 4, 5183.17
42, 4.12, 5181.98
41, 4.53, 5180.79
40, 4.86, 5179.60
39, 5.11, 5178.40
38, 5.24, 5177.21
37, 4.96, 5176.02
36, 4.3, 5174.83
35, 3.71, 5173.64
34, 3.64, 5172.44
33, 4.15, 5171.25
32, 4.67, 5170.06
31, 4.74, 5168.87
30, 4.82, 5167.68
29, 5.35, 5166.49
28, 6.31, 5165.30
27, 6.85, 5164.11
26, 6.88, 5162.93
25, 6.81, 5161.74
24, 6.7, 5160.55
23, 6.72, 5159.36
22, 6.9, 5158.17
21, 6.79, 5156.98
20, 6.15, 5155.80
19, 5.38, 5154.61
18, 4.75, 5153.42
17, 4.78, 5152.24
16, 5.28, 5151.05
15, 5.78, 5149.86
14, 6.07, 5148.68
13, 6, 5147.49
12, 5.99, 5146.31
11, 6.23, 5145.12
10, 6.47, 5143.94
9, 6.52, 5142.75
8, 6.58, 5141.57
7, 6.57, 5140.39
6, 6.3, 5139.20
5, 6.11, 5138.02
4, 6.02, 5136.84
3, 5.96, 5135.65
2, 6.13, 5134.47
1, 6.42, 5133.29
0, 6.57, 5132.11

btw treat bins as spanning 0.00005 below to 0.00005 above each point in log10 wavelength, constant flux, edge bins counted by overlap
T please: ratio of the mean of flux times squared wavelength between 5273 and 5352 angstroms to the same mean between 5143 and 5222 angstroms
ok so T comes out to 1.57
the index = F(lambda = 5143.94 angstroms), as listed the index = 6.47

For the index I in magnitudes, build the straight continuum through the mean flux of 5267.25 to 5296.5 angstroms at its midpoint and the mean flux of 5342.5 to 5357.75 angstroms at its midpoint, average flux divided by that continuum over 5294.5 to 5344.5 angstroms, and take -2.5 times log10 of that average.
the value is 0.00 mag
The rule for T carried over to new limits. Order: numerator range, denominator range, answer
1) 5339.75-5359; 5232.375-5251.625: 1.12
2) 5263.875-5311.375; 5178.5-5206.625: 1.55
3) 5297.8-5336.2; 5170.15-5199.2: 1.74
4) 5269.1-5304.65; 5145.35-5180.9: 1.64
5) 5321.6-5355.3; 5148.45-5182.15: 1.73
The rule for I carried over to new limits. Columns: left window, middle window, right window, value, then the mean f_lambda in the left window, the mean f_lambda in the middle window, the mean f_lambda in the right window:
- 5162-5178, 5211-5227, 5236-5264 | -0.11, 5.09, 7.96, 8.49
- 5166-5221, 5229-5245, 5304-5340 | -0.25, 5.73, 8.55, 8.9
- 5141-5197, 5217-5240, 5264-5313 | -0.18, 5.63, 8.31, 8.5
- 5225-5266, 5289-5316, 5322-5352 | -0.07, 8.28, 9.08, 8.6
